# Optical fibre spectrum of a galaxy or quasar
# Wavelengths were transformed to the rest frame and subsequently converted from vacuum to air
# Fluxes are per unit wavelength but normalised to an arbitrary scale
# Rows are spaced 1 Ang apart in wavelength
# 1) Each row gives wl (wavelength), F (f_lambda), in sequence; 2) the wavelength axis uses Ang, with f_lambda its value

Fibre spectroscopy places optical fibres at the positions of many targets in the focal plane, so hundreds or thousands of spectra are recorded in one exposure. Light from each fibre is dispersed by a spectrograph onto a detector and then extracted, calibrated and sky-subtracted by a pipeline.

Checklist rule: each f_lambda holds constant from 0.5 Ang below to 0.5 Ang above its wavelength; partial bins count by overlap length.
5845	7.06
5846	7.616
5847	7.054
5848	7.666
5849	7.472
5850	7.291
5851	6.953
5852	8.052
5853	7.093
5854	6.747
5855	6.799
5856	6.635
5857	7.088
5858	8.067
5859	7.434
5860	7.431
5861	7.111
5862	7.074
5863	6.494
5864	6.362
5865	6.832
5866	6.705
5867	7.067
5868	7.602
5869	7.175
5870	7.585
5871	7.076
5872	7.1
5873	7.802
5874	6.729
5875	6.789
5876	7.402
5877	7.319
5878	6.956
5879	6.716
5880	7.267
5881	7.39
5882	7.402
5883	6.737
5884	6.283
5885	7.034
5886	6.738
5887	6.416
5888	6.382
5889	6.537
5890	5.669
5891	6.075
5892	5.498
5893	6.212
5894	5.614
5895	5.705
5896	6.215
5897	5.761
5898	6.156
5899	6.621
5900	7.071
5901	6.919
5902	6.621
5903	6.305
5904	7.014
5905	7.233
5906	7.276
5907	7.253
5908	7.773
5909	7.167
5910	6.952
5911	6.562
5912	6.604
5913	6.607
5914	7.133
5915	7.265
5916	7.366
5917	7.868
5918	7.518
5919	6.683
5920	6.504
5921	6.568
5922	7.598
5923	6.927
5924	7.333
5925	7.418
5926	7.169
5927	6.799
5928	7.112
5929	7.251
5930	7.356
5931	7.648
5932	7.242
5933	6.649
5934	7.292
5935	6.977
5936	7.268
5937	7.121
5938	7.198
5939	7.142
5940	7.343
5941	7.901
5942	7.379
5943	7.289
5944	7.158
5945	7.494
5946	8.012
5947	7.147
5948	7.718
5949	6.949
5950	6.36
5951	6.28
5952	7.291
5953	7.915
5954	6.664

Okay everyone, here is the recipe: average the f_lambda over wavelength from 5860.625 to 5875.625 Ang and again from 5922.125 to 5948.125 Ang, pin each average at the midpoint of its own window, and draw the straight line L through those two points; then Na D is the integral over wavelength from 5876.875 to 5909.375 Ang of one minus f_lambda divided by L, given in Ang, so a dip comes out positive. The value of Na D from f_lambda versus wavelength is 2.24 Ang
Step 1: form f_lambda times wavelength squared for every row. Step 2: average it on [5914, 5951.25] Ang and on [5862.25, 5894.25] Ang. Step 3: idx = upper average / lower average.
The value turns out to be 1.1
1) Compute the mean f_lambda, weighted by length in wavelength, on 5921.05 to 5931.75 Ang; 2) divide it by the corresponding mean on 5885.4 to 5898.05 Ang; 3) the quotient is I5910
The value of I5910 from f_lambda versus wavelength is 1.19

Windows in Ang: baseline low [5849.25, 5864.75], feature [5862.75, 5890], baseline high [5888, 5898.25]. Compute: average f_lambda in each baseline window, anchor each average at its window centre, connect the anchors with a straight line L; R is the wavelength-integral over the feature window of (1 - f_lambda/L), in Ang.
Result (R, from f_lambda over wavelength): -1.9 Ang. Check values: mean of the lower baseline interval 7.11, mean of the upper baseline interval 5.96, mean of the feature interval 6.94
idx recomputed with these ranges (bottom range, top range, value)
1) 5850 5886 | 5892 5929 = 0.98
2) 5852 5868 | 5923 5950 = 1.06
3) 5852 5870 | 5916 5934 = 1.03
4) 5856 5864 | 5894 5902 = 0.90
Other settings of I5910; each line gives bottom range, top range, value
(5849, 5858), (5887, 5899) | 0.84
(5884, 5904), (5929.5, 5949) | 1.16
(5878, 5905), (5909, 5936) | 1.09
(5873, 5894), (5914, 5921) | 1.07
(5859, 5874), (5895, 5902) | 0.90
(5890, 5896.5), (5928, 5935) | 1.23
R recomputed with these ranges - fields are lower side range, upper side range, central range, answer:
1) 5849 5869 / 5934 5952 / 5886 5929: 2.5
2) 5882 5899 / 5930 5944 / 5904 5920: -1.0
